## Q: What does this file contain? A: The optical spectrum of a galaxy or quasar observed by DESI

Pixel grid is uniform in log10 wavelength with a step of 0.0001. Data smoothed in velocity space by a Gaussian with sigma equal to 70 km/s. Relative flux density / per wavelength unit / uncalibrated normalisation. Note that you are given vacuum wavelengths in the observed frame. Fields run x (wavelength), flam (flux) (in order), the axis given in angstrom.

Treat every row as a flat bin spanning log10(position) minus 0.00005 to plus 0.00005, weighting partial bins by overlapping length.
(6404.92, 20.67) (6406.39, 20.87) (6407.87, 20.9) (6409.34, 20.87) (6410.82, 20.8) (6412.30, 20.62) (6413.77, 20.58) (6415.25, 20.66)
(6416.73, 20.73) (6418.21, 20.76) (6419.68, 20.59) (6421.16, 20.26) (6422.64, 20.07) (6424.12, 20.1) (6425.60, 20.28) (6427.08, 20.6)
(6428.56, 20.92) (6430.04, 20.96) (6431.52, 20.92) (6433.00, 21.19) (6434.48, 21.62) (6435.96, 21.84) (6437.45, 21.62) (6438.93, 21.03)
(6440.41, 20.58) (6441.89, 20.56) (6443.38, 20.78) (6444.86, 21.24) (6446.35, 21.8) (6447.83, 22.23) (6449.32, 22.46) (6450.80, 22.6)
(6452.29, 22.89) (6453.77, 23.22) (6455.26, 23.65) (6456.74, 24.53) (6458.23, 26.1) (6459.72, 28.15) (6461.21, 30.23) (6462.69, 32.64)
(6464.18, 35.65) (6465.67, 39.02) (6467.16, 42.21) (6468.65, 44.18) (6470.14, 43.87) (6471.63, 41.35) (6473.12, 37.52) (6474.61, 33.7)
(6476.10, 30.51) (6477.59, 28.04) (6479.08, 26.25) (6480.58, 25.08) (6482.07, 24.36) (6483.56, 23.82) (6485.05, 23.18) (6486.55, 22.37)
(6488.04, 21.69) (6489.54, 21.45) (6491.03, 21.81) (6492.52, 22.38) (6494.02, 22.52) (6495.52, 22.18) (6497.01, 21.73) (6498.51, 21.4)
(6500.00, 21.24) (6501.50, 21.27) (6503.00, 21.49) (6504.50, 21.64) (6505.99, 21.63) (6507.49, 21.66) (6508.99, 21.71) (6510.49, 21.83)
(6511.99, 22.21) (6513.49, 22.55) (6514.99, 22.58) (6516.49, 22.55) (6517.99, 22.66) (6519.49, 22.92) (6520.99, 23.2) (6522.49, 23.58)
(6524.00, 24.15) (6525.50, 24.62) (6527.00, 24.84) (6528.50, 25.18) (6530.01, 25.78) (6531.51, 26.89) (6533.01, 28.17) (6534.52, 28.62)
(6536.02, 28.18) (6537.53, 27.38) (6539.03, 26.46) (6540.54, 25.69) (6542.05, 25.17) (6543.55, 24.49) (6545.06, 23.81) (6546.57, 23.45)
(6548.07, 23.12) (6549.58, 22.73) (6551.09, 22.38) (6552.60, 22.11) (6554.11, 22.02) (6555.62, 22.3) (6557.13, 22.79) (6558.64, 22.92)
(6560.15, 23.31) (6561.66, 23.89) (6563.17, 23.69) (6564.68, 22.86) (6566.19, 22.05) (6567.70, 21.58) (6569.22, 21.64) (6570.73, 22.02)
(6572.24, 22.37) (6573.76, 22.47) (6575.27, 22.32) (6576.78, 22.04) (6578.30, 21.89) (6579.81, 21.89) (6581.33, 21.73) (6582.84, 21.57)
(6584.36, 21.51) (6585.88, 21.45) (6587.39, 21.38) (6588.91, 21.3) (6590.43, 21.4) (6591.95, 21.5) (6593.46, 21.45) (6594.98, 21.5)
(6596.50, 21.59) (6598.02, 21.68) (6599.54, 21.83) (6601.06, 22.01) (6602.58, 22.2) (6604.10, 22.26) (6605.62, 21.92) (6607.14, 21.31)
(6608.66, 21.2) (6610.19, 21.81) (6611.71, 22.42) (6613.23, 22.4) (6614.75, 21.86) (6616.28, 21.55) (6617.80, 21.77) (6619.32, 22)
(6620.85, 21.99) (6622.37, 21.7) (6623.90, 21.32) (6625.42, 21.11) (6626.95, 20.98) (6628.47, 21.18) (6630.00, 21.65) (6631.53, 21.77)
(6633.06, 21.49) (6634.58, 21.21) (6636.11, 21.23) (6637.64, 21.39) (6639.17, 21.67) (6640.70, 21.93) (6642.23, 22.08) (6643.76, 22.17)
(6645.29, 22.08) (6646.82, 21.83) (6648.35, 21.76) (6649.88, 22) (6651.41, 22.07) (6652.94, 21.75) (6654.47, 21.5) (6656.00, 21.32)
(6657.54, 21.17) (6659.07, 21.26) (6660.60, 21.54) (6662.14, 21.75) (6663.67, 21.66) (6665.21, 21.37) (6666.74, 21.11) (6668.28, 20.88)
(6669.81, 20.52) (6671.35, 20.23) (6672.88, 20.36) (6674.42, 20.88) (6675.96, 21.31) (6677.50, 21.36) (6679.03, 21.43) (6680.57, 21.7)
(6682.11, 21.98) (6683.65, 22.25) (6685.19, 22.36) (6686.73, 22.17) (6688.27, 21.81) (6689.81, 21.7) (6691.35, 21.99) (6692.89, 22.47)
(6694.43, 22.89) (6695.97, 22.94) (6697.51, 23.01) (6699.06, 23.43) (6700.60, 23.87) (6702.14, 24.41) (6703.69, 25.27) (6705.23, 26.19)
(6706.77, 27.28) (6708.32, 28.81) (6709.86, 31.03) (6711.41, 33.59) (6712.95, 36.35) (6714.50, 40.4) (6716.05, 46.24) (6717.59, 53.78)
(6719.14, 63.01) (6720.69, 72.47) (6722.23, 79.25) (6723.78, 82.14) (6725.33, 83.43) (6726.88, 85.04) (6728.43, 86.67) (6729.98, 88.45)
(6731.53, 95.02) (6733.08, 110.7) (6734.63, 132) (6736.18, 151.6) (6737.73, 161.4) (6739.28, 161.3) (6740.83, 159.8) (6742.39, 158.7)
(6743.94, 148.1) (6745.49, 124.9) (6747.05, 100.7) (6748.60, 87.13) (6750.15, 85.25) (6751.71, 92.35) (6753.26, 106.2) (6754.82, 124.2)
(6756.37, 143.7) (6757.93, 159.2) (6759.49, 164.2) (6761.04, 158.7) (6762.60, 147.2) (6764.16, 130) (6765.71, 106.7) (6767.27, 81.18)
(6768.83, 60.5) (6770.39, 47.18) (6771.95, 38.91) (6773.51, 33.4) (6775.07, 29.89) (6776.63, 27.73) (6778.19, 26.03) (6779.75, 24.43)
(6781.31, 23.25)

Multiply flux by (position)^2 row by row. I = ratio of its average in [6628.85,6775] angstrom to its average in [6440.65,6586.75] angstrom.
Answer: 2.43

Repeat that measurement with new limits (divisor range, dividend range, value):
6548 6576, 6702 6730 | 2.47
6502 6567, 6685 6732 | 1.95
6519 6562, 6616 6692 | 0.91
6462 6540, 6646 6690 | 0.86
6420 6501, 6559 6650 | 0.90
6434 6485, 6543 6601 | 0.83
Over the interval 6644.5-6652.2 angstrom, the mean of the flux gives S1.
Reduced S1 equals 22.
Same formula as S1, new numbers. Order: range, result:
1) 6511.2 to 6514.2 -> 22.4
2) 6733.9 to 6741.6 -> 153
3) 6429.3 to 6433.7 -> 21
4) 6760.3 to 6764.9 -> 145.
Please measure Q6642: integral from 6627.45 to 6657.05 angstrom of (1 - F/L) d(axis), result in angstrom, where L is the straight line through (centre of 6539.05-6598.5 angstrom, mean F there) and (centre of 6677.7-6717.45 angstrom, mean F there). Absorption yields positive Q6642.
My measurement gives 3.8 angstrom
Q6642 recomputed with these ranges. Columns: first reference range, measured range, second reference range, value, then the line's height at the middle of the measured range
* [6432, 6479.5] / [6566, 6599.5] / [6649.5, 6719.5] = 6.03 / 26.5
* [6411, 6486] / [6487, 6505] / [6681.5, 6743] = 5.72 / 31.9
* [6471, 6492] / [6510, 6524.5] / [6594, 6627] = 1.58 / 25.6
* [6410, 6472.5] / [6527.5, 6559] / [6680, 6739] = 9.58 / 35.7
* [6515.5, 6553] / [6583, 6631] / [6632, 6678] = 2.29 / 22.7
